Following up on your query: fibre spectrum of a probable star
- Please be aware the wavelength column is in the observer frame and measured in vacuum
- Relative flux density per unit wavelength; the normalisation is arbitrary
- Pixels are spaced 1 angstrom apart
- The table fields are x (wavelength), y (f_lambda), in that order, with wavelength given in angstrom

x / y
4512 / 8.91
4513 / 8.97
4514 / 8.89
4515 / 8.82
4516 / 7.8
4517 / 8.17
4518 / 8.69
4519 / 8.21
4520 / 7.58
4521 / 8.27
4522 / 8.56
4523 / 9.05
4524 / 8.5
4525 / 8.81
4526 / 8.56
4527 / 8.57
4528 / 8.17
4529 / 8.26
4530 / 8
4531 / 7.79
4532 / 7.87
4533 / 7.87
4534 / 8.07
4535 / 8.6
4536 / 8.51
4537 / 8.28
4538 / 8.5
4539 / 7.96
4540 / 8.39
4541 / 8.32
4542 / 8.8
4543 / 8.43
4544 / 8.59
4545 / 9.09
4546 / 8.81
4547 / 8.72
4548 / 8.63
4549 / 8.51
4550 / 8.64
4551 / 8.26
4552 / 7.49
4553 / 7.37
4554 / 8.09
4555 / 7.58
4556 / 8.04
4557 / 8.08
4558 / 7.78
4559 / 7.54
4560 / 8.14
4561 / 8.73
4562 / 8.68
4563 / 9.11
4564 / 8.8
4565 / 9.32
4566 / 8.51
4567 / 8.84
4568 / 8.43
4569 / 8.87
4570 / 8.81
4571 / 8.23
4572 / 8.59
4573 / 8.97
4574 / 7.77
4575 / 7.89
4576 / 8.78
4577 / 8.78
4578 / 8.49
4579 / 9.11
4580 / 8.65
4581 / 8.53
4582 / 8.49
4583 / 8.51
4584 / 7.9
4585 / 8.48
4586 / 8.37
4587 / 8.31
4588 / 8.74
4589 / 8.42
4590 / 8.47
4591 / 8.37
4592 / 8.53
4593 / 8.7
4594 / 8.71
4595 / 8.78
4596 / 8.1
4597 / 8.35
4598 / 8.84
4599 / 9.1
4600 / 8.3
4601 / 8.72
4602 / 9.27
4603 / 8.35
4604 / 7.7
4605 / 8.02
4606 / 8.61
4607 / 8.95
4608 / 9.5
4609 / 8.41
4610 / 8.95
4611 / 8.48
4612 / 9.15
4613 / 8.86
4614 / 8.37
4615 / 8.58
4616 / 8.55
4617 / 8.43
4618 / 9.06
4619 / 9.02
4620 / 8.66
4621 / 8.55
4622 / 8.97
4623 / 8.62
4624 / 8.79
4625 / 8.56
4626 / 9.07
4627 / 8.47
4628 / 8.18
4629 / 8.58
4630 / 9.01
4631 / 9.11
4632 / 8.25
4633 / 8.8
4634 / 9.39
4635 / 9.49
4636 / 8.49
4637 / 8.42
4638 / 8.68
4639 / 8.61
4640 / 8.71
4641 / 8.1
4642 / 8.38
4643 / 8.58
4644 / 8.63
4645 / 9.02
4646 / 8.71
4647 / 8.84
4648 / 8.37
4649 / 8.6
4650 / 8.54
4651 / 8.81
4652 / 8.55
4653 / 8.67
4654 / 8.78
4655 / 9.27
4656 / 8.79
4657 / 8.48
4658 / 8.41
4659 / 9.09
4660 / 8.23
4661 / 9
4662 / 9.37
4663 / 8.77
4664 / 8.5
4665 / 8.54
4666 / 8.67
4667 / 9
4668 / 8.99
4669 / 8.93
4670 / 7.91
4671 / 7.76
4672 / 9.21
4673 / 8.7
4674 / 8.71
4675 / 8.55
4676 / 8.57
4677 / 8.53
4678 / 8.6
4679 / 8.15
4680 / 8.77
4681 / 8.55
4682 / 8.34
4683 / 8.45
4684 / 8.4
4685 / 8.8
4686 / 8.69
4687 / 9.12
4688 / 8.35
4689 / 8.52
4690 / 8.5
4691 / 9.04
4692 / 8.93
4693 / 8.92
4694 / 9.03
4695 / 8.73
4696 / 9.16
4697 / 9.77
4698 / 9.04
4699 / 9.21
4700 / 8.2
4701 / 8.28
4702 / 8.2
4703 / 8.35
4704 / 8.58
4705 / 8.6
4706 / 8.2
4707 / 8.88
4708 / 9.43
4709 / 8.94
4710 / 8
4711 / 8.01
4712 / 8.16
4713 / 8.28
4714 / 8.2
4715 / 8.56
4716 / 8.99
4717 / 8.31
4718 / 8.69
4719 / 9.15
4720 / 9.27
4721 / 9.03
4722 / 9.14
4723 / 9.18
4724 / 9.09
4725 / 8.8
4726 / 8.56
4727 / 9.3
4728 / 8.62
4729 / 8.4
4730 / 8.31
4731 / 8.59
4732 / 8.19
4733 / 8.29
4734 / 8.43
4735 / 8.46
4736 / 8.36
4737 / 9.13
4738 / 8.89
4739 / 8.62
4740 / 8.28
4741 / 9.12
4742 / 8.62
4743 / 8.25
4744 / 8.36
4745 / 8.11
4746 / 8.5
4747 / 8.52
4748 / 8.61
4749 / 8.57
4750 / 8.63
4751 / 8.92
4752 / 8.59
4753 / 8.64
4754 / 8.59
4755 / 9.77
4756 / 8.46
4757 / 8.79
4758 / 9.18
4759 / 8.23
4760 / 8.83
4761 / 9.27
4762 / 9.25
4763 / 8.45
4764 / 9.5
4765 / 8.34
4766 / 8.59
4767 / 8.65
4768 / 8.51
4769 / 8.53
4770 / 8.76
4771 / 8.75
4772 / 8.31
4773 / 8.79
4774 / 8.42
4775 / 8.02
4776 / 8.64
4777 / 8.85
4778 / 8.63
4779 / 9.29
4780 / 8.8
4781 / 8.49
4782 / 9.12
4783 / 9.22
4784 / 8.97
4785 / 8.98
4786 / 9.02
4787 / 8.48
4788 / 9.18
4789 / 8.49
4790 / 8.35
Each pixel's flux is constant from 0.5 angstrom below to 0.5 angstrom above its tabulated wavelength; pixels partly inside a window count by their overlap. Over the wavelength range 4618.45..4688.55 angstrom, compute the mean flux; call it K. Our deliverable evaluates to 8.67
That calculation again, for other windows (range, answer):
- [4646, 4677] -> 8.68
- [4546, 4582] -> 8.43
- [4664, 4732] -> 8.67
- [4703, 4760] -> 8.65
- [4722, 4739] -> 8.68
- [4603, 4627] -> 8.68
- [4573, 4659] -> 8.63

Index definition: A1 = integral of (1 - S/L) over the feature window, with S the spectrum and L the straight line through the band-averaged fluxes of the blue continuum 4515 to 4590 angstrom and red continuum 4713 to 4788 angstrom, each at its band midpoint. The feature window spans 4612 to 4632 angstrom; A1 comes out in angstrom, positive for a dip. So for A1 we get -0.5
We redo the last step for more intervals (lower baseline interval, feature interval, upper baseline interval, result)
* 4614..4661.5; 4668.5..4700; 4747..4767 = 0.1 angstrom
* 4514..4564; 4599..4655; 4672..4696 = -1.0 angstrom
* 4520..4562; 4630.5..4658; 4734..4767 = -0.7 angstrom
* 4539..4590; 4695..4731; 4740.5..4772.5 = -0.3 angstrom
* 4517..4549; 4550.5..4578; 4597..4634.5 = 0.5 angstrom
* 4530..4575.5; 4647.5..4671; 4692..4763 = -0.3 angstrom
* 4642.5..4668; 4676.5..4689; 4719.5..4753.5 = 0.2 angstrom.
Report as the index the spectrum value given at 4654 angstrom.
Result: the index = 8.78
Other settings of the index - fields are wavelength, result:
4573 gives 8.97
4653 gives 8.67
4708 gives 9.43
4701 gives 8.28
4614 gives 8.37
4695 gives 8.73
